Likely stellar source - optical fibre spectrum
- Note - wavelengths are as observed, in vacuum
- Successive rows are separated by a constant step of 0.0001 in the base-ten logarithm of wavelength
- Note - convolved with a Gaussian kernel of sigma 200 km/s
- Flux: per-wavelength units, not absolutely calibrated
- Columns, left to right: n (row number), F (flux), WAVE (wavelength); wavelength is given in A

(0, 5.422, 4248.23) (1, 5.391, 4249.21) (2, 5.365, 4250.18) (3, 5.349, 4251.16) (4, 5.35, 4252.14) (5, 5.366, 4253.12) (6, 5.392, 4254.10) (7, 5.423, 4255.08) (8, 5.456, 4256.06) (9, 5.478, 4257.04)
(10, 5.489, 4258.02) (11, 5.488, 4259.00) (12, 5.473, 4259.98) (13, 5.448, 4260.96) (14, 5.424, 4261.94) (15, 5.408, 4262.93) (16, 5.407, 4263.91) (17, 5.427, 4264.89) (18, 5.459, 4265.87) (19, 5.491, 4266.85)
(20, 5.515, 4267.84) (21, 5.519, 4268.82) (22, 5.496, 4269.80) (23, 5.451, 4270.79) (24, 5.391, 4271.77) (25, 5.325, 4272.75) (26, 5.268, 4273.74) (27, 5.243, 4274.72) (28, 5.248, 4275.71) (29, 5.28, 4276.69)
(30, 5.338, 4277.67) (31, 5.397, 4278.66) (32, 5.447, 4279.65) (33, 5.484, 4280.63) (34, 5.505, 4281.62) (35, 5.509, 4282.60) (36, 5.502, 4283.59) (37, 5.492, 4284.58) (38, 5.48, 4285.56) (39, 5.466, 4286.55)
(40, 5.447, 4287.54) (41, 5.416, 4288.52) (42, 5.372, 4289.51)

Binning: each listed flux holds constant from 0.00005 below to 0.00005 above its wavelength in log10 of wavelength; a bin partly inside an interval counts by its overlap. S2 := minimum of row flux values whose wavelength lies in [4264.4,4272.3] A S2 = 5.391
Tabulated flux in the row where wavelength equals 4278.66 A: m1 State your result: 5.397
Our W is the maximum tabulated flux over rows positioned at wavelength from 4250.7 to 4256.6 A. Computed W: 5.456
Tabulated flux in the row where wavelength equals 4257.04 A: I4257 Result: 5.478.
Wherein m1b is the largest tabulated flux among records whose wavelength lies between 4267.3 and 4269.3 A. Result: 5.519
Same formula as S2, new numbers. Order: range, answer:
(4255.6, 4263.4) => 5.408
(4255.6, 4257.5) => 5.456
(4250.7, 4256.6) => 5.349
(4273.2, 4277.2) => 5.243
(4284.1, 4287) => 5.466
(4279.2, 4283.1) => 5.447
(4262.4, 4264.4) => 5.407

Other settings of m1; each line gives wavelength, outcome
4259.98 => 5.473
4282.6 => 5.509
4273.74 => 5.268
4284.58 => 5.492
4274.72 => 5.243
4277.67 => 5.338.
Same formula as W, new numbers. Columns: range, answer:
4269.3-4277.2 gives 5.496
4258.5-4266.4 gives 5.488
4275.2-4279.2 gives 5.397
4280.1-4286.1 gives 5.509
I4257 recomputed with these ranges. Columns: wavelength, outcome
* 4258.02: 5.489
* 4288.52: 5.416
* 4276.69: 5.28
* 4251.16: 5.349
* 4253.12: 5.366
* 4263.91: 5.407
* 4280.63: 5.484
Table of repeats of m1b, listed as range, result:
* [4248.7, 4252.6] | 5.391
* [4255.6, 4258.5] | 5.489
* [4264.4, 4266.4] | 5.459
